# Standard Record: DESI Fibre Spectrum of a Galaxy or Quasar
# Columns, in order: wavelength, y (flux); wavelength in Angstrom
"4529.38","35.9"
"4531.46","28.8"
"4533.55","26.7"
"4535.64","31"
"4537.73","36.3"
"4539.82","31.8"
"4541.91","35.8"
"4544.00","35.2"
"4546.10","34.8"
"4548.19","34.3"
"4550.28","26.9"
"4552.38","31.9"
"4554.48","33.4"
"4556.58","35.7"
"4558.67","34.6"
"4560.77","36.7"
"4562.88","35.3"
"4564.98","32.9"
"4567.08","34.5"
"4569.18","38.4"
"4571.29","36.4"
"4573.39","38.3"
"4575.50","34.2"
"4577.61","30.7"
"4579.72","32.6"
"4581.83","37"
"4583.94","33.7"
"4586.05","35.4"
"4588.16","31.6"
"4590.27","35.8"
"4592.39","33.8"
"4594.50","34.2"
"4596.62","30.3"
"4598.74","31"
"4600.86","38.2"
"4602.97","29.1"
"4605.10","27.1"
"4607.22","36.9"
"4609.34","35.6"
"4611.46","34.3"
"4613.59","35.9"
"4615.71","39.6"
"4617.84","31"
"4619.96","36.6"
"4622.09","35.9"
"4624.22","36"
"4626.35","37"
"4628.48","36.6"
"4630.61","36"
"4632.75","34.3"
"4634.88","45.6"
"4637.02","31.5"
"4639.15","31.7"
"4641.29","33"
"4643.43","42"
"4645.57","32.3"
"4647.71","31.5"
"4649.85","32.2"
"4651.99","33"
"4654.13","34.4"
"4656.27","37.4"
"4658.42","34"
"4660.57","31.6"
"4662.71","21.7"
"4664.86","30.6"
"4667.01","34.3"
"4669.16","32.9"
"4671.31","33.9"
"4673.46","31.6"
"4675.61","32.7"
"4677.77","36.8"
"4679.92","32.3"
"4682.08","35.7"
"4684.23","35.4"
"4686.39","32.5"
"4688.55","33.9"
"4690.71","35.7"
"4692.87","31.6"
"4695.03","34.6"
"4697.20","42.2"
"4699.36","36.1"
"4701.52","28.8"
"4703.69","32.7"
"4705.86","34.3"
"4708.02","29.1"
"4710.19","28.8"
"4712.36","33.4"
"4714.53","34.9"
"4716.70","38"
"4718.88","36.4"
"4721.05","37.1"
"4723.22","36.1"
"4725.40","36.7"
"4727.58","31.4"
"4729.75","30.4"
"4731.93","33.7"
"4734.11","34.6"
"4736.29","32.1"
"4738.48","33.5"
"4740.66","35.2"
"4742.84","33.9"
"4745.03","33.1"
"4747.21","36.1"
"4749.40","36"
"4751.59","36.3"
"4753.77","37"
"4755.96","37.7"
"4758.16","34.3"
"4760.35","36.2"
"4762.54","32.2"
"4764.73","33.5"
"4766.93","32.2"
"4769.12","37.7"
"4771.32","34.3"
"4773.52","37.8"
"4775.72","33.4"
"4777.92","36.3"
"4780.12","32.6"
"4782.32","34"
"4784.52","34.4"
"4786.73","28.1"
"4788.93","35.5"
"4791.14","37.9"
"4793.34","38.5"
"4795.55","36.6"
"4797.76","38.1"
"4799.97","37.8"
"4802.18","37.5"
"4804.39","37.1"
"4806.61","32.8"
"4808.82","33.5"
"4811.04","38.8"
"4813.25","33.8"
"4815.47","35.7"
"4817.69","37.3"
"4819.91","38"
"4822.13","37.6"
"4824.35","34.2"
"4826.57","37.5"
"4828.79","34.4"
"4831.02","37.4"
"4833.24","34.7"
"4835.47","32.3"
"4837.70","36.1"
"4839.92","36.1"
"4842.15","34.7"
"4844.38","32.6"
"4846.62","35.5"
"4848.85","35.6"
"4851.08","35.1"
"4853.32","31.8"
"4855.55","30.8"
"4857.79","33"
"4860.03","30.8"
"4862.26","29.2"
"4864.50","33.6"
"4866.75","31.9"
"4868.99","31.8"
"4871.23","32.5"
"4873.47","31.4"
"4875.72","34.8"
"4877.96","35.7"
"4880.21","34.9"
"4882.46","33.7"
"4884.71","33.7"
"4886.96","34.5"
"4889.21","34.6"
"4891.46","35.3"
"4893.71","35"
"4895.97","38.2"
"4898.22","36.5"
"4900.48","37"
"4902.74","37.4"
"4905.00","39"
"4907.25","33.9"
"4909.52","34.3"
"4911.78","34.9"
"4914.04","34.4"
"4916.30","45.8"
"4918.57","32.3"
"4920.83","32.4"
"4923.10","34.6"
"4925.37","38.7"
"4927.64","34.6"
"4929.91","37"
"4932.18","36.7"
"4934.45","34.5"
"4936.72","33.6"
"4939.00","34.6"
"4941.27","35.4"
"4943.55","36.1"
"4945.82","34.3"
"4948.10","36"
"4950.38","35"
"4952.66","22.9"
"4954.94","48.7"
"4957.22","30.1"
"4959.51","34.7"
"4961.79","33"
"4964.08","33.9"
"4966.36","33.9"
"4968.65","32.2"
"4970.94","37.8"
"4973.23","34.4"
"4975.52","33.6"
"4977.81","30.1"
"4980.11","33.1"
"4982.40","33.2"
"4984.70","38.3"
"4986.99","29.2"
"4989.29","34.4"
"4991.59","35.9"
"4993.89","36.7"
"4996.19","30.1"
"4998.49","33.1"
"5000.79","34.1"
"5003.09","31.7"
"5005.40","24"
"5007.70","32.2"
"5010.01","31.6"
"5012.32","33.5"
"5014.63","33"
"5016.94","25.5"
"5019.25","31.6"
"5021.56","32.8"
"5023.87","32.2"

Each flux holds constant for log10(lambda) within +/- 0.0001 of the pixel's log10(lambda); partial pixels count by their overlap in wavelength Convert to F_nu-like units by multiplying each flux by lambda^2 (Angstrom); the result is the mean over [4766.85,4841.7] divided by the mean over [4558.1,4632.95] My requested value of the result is 1.1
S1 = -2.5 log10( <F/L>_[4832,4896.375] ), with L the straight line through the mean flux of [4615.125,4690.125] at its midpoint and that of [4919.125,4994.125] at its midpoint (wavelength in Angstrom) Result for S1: 0.02 mag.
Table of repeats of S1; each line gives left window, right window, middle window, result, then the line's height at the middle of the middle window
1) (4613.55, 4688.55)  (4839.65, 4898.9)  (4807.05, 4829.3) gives -0.07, 33.9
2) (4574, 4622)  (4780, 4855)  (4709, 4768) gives 0.01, 34.9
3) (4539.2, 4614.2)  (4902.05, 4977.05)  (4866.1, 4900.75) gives 0.02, 35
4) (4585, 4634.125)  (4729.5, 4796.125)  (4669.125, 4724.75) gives 0.01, 34.6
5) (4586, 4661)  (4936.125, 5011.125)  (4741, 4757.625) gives -0.05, 34.2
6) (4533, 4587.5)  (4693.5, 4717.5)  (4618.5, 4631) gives -0.07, 34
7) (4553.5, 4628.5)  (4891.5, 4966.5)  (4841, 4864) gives 0.07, 35.3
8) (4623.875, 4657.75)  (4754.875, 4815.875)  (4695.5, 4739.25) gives 0.04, 35.3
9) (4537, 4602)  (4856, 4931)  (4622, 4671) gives 0.01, 34.4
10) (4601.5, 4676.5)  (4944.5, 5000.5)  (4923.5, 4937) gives -0.06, 34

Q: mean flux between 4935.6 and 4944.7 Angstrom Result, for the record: 34.9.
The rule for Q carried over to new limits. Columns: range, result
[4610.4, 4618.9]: 35.2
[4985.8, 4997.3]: 33.3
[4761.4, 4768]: 32.7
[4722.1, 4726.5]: 36.4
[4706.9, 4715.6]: 31.6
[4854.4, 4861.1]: 31.5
